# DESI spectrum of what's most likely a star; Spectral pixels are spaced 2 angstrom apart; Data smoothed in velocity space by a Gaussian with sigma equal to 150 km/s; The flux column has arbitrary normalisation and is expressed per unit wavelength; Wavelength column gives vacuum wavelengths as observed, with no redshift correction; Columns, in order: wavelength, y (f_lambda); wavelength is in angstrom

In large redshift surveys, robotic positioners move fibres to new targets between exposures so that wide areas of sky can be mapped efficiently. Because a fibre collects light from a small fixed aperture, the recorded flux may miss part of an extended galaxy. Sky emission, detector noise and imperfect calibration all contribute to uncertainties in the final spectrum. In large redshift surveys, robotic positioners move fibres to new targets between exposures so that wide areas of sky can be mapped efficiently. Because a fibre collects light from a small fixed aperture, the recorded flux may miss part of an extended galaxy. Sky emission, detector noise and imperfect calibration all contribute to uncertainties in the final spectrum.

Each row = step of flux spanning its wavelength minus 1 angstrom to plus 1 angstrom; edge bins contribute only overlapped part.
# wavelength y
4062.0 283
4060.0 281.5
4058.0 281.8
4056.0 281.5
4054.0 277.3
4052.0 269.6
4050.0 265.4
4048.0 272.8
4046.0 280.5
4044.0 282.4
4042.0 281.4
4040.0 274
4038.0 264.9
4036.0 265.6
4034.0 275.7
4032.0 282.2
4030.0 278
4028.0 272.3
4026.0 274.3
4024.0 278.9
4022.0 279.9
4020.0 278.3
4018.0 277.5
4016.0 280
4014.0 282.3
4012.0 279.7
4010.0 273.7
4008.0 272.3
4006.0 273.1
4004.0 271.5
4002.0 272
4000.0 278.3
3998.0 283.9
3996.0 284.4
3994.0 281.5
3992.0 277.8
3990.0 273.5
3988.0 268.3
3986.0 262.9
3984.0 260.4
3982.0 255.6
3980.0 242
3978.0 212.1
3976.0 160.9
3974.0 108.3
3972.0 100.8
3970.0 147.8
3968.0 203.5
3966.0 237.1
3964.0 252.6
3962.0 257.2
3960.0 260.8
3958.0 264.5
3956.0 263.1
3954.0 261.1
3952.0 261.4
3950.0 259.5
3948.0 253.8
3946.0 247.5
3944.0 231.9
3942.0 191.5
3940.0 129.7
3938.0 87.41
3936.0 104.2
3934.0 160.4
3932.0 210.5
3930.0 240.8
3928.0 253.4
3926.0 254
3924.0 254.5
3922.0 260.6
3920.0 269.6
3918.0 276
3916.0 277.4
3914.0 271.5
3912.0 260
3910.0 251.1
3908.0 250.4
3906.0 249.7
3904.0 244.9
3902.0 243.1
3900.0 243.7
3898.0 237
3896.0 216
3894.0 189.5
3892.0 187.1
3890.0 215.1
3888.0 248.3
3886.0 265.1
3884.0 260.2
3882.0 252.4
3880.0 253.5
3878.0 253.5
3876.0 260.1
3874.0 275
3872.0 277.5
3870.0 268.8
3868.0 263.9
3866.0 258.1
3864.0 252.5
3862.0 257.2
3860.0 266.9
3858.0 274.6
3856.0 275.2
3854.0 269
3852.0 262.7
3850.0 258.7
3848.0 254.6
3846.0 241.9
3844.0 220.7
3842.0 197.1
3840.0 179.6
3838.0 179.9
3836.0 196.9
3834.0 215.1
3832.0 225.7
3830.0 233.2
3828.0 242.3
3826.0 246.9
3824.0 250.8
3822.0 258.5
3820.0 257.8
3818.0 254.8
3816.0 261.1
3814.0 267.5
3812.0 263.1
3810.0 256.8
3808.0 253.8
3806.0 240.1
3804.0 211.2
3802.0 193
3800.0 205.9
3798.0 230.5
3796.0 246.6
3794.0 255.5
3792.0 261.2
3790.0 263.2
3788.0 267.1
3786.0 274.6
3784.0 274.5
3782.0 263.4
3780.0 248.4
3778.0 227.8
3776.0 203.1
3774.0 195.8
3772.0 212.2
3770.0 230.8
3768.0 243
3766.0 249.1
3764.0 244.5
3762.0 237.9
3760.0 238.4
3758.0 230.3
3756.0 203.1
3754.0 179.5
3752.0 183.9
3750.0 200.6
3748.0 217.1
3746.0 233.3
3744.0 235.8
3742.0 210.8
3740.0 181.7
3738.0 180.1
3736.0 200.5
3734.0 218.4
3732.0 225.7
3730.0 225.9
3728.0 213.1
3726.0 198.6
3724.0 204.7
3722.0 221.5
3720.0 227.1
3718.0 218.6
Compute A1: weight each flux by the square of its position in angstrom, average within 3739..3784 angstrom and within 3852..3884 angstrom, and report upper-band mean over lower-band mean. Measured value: 1.25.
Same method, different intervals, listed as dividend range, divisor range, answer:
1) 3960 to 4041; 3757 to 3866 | 1.16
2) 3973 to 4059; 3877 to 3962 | 1.19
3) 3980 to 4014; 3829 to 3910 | 1.20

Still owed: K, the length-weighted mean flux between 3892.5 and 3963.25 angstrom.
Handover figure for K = 234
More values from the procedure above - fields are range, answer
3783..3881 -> 247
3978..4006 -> 268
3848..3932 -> 253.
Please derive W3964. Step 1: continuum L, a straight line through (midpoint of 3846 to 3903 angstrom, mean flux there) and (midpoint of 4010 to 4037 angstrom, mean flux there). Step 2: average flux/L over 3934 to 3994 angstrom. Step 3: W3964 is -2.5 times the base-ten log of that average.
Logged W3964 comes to 0.22 mag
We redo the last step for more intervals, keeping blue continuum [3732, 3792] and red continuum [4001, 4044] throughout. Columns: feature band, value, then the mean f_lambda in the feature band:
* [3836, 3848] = 0.17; 207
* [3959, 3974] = 0.30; 202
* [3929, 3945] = 0.46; 170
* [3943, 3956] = 0.04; 253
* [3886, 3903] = 0.12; 225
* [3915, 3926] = -0.04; 266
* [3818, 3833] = -0.03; 246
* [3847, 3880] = -0.08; 264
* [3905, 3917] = -0.02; 260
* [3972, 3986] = 0.30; 203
